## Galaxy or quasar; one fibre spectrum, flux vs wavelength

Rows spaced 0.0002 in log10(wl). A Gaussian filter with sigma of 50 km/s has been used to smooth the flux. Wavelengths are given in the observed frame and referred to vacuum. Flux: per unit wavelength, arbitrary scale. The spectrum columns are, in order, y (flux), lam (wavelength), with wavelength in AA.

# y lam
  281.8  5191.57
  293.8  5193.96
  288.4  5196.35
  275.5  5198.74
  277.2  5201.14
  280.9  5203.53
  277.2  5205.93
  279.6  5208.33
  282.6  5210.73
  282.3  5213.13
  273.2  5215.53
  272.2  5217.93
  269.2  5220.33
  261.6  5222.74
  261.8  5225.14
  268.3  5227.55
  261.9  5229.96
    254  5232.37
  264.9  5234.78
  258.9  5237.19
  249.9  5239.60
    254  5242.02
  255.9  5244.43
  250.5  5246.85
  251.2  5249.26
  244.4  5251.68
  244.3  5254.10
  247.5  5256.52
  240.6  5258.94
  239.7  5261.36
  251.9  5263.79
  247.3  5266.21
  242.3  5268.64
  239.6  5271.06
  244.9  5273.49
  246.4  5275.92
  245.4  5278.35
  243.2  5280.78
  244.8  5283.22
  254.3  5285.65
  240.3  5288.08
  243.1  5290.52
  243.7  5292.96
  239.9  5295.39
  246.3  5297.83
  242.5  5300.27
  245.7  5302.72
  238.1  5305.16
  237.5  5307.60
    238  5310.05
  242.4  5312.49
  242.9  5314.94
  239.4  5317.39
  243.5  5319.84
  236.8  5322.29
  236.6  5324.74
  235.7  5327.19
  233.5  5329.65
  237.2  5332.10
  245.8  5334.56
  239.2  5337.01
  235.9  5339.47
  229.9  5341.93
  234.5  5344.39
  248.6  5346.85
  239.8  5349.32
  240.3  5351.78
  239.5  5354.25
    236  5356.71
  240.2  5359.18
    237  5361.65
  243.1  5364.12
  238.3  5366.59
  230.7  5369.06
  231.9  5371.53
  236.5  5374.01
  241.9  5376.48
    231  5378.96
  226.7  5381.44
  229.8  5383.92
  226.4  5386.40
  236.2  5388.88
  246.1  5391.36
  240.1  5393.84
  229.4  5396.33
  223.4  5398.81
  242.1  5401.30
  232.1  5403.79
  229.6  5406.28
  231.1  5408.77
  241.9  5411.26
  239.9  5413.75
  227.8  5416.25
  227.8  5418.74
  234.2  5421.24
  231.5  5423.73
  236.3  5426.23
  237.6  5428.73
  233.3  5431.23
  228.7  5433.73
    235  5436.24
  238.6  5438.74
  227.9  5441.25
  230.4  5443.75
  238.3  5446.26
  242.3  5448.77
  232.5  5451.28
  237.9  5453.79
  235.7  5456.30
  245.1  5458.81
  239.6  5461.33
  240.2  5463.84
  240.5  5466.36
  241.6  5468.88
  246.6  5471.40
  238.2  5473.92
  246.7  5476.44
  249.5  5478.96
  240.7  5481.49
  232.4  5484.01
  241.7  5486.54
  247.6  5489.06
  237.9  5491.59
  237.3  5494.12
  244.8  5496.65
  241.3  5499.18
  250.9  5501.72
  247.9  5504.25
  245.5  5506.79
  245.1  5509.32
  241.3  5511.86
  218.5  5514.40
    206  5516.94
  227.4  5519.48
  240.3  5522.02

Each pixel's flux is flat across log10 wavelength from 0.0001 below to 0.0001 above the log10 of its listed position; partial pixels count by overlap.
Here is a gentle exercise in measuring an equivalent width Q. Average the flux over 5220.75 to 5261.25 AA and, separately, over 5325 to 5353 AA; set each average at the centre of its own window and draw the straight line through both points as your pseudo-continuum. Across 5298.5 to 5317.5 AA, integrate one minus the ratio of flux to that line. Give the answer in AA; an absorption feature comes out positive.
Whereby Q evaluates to 0.2 AA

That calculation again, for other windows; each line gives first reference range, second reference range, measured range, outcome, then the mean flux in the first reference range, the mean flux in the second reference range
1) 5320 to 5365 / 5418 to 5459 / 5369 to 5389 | 0.4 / 238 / 235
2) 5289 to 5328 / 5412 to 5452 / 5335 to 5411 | 0.5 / 241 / 234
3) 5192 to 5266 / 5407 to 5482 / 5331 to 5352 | 0.9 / 264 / 237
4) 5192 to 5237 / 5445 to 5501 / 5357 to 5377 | 1.3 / 273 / 241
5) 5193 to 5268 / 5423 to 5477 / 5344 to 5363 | 0.7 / 263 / 237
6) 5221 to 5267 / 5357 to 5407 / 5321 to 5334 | 0.3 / 253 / 235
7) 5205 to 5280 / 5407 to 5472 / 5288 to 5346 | 2.2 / 257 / 236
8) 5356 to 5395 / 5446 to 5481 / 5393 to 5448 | 1.1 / 236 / 241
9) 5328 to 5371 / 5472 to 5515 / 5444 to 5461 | 0.2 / 238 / 242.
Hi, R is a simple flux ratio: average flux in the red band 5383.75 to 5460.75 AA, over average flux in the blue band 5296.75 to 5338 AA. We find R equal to 1.0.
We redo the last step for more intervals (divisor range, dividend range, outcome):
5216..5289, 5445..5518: 0.95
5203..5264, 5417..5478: 0.91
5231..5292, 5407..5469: 0.95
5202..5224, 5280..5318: 0.88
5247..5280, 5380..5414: 0.95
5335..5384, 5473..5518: 1.01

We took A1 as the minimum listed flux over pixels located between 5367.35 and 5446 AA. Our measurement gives 223.4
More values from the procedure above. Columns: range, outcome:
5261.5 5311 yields 237.5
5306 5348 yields 229.9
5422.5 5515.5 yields 218.5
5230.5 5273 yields 239.6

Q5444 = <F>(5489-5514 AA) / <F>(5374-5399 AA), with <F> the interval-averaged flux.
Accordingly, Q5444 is 1.04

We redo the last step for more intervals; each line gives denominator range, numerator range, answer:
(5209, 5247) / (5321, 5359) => 0.90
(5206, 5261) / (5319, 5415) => 0.91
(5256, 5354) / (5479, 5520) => 0.99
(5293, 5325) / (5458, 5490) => 1.01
